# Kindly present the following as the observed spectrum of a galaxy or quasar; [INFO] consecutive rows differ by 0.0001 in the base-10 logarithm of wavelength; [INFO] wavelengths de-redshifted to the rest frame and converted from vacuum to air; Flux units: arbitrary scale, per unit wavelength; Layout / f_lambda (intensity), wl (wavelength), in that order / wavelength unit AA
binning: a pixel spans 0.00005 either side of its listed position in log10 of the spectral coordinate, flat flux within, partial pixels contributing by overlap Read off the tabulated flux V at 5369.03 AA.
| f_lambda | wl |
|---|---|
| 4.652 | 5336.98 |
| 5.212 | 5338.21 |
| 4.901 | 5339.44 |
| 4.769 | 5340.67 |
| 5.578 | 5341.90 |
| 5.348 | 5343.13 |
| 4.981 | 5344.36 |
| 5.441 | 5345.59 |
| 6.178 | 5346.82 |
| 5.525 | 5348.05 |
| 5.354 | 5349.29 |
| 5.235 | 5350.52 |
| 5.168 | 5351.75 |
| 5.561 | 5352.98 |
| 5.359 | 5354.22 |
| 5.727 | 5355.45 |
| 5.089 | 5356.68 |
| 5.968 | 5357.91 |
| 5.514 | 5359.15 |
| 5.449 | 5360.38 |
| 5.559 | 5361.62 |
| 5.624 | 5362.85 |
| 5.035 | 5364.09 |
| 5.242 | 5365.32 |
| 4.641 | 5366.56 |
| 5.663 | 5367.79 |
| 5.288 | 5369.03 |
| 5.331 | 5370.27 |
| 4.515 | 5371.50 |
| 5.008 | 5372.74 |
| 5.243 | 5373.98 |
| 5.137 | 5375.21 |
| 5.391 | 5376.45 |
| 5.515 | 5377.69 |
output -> 5.288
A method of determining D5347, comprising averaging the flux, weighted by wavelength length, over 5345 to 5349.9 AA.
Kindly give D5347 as 5.62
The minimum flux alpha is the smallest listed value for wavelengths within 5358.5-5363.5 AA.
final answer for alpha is 5.449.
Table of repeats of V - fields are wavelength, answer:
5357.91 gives 5.968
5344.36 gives 4.981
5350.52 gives 5.235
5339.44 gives 4.901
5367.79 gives 5.663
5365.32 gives 5.242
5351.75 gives 5.168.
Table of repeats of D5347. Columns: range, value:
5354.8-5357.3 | 5.43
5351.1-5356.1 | 5.45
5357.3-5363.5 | 5.61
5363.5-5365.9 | 5.15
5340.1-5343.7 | 5.24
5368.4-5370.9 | 5.3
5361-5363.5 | 5.58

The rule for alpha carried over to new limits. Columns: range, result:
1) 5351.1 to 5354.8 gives 5.168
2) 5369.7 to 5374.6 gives 4.515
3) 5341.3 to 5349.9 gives 4.981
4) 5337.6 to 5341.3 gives 4.769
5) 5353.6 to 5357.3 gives 5.089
